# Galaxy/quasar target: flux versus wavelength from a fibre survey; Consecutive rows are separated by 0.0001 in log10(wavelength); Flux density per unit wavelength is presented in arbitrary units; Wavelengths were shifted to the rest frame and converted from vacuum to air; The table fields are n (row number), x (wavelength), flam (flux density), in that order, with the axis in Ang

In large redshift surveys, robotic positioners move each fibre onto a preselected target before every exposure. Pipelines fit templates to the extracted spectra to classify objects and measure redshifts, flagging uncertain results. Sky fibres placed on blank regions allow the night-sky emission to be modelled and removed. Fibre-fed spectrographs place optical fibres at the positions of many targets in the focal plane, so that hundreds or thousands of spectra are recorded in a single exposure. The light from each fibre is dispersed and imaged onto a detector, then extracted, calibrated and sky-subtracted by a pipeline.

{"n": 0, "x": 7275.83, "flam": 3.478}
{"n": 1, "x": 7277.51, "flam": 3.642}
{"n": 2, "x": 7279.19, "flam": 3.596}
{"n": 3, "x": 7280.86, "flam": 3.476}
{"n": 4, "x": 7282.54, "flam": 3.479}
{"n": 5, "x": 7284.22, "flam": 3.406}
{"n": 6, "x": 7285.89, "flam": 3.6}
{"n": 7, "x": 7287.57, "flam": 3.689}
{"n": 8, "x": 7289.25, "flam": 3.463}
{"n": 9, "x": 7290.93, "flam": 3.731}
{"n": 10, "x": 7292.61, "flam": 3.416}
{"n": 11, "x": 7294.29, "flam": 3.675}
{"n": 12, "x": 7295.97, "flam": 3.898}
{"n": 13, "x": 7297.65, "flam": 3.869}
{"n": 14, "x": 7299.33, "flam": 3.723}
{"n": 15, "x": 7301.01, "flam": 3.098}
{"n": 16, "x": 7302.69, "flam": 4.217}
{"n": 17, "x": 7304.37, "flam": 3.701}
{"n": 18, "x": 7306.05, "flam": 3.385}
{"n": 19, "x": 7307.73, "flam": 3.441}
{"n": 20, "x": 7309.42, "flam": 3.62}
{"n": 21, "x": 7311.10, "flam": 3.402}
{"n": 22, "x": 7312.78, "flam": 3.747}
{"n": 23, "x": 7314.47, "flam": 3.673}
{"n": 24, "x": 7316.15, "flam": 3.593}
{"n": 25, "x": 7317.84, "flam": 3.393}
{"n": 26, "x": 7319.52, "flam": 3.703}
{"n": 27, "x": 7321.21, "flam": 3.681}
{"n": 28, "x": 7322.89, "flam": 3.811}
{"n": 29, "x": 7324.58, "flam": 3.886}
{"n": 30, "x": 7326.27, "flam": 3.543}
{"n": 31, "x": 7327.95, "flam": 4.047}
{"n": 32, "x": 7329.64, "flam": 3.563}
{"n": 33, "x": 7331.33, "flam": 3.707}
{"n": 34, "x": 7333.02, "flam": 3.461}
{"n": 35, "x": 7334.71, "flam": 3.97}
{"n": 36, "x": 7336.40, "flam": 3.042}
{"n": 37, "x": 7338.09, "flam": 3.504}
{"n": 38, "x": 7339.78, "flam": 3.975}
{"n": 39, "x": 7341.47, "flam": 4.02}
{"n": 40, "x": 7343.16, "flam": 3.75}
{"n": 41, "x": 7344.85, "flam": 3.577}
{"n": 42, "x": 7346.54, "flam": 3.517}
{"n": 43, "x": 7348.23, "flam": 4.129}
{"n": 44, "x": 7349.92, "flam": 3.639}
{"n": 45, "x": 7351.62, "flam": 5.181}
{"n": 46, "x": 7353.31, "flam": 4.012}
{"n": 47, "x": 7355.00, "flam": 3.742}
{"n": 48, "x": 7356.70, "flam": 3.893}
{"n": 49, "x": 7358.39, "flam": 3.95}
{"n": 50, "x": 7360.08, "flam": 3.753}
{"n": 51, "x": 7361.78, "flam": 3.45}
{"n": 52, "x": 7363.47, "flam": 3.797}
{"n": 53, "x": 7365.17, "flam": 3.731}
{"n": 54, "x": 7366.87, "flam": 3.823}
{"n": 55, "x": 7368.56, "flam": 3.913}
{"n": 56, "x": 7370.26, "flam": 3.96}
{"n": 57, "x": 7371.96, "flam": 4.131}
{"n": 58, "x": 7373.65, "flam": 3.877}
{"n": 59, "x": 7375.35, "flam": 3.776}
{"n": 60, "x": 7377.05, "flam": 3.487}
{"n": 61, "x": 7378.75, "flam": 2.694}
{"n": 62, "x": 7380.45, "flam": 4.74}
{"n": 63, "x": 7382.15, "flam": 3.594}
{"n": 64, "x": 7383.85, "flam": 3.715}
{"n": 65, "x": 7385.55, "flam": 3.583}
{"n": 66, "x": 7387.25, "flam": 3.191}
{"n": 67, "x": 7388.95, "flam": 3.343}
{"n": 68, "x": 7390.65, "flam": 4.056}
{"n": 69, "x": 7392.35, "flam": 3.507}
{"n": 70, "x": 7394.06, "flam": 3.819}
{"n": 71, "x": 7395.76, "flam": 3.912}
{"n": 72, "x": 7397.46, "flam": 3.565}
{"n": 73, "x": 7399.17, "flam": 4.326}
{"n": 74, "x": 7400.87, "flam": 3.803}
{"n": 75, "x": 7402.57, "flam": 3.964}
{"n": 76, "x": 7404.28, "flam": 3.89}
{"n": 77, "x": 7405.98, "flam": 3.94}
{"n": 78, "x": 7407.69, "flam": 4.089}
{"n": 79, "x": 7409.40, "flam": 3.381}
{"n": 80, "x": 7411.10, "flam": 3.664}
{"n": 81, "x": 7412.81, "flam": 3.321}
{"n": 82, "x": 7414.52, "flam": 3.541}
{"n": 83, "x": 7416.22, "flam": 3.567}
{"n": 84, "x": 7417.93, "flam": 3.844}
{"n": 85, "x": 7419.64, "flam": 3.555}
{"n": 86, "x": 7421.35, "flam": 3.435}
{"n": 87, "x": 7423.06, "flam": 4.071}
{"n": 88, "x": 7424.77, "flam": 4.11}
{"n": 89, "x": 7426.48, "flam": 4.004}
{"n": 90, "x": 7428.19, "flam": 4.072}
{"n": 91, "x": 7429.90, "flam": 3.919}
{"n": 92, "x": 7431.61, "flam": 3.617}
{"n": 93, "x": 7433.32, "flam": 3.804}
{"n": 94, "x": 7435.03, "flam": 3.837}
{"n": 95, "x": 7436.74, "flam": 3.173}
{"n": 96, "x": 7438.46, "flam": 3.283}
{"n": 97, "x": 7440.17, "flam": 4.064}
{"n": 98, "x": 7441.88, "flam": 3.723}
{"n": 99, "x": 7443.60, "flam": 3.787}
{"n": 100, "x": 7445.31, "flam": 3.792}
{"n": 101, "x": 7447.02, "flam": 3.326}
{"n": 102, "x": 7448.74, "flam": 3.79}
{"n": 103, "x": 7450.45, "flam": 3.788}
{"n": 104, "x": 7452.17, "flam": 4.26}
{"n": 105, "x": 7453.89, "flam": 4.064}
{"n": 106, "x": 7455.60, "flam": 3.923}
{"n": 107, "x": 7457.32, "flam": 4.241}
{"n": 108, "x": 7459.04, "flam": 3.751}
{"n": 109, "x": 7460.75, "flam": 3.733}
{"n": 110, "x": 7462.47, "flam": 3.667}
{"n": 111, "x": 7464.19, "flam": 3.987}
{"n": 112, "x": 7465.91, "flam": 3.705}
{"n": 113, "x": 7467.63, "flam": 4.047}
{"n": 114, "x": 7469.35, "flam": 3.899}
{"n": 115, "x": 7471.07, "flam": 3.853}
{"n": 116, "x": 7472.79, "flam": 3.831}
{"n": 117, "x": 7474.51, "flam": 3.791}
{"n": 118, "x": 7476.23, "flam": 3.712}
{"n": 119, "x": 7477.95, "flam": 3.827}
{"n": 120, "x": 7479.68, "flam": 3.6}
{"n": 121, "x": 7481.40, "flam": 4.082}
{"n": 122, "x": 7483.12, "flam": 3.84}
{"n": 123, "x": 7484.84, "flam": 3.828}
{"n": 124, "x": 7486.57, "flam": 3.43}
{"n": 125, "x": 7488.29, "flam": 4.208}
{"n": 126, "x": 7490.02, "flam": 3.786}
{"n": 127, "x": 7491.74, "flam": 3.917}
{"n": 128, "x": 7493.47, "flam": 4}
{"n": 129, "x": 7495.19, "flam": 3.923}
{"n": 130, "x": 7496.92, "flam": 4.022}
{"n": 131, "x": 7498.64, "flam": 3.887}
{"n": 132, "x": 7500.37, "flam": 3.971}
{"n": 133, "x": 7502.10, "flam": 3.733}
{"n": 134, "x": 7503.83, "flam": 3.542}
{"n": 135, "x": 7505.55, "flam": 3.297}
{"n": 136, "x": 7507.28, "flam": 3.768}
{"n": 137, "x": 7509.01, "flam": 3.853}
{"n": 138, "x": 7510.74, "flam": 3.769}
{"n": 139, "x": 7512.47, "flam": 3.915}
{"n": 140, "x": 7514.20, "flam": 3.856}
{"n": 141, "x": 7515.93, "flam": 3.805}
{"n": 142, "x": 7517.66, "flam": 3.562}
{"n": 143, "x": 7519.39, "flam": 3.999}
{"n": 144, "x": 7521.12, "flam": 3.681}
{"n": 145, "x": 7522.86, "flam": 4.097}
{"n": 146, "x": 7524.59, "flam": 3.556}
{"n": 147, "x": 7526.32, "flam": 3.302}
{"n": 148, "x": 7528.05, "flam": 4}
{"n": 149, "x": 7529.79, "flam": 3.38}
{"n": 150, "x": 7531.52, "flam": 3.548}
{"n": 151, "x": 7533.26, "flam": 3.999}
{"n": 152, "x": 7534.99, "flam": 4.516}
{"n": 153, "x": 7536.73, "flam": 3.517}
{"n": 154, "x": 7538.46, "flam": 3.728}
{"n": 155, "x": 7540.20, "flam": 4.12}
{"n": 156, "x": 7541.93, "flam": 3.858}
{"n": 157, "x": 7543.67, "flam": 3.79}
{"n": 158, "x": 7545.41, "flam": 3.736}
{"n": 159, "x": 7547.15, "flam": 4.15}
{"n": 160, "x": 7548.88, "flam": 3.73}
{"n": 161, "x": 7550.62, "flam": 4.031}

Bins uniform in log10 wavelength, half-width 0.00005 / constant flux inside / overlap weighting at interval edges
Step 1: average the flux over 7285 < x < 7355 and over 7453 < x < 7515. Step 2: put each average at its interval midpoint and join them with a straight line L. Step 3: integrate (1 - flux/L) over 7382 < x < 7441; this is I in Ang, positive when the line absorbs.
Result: 0.79 Ang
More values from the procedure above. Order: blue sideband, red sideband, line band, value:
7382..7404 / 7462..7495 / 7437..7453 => 0.3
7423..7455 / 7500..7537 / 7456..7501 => -1.0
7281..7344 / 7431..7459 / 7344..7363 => -1.1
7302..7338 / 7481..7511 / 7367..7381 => -0.4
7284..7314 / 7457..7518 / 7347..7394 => -1.3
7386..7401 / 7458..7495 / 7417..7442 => 0.0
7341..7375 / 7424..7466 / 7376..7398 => 1.3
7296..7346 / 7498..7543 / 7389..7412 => -0.7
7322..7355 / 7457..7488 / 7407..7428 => 0.5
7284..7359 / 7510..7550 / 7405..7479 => -0.3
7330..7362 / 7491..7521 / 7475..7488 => 0.1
